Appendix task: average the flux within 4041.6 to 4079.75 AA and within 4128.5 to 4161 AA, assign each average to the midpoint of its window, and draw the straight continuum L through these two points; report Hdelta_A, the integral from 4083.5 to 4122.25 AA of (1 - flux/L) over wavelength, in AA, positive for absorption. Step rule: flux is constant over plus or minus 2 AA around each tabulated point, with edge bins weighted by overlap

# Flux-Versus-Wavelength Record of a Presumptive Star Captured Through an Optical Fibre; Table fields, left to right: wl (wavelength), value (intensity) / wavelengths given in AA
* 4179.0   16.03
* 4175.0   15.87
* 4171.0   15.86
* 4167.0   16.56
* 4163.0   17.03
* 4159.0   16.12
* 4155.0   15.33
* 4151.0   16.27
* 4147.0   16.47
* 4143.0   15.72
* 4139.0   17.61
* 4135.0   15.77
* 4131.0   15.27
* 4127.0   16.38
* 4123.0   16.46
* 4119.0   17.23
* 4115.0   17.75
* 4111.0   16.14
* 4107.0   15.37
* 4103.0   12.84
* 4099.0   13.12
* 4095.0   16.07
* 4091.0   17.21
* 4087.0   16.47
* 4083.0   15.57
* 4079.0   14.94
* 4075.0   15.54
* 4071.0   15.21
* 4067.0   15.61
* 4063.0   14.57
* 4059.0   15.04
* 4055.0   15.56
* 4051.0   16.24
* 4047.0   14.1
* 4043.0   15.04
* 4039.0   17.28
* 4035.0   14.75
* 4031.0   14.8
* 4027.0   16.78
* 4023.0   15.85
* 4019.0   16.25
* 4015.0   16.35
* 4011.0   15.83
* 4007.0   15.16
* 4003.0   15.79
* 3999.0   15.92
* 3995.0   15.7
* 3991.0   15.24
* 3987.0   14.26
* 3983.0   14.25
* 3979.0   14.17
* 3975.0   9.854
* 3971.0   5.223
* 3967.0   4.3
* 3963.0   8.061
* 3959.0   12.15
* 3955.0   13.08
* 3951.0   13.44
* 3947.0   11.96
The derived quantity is -0.4 AA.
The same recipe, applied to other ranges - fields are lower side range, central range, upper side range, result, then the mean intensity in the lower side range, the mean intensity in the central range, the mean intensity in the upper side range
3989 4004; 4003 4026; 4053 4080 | -0.6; 15.7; 15.9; 15.2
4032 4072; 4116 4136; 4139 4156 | -0.4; 15.3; 16.3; 16.2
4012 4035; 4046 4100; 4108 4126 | 3.0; 15.9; 15.4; 16.8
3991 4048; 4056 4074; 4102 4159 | 0.8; 15.7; 15.2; 16.1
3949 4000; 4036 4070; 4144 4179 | -4.3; 11.9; 15.4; 16.2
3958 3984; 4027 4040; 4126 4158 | -4.1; 9.45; 15.7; 16.1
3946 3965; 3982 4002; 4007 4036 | -1.7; 11.7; 15.2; 15.8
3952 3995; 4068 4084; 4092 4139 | -0.8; 11.3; 15.3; 15.8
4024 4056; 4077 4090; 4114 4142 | 0.2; 15.6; 15.8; 16.6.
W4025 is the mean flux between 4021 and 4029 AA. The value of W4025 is 16.3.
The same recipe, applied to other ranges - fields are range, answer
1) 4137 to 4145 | 16.7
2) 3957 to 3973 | 7.43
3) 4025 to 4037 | 15.4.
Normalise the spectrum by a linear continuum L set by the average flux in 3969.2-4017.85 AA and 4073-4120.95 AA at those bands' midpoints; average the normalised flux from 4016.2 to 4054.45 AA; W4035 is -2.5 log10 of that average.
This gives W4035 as -0.07 mag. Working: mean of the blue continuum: 14.1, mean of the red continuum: 15.7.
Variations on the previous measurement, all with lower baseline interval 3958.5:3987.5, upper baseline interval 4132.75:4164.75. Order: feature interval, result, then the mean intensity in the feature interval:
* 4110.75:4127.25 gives -0.11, 16.9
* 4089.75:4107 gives -0.02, 14.8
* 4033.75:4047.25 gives -0.24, 15.5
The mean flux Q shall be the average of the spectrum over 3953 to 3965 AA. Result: 11.1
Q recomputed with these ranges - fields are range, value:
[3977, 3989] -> 14.2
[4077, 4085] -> 15.3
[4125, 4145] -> 16.1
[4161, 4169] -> 16.8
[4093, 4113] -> 14.7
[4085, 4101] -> 15.7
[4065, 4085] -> 15.4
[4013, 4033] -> 16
